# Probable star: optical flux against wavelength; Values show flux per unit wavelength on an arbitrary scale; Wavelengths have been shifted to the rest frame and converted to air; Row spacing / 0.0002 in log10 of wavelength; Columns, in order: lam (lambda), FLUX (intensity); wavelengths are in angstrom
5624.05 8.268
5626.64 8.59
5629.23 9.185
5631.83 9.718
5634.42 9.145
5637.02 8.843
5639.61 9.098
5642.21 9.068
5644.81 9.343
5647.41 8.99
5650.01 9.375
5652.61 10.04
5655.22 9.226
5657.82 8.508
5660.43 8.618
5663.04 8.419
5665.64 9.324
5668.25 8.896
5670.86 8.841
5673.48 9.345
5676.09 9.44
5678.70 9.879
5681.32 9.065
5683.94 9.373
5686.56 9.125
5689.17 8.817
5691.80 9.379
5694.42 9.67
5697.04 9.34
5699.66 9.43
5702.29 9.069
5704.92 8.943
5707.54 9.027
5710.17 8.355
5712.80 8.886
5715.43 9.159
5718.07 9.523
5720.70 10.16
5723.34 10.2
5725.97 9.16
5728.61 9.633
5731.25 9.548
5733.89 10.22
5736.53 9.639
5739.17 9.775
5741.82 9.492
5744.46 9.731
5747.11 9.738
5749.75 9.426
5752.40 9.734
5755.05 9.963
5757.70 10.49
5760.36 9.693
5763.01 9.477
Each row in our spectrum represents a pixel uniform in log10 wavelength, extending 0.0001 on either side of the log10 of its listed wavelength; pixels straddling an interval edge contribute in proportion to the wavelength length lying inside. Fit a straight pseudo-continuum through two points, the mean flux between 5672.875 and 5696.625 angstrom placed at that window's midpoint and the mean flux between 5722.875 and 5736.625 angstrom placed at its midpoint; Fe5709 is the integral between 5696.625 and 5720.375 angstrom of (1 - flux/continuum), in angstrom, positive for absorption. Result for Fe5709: 1.1 angstrom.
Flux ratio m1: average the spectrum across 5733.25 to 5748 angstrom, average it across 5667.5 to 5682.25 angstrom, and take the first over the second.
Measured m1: 1.05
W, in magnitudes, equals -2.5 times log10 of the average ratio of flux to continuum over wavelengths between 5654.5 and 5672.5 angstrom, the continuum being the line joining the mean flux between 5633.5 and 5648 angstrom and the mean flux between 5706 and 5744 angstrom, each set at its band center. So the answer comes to 0.04 mag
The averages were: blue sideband 9.08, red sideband 9.49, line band 8.83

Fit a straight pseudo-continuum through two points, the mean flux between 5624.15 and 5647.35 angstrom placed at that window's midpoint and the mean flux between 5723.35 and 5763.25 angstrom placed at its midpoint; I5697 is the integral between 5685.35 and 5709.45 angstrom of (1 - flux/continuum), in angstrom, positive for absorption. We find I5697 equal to 0.70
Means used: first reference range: 9.07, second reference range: 9.74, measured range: 9.18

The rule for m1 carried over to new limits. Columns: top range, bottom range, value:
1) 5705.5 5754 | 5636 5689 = 1.04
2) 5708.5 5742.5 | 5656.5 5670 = 1.09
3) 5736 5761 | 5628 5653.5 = 1.05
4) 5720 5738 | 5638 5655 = 1.05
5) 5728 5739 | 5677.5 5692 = 1.06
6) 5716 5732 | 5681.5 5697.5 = 1.04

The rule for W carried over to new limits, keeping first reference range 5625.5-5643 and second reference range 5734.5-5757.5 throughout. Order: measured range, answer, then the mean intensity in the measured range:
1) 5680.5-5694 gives 0.025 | 9.19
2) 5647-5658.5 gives -0.010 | 9.29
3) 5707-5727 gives 0.029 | 9.32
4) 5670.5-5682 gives -0.003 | 9.36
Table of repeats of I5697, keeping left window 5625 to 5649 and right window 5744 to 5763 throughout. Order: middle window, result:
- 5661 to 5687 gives 0.5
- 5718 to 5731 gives -0.2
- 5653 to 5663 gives 0.4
